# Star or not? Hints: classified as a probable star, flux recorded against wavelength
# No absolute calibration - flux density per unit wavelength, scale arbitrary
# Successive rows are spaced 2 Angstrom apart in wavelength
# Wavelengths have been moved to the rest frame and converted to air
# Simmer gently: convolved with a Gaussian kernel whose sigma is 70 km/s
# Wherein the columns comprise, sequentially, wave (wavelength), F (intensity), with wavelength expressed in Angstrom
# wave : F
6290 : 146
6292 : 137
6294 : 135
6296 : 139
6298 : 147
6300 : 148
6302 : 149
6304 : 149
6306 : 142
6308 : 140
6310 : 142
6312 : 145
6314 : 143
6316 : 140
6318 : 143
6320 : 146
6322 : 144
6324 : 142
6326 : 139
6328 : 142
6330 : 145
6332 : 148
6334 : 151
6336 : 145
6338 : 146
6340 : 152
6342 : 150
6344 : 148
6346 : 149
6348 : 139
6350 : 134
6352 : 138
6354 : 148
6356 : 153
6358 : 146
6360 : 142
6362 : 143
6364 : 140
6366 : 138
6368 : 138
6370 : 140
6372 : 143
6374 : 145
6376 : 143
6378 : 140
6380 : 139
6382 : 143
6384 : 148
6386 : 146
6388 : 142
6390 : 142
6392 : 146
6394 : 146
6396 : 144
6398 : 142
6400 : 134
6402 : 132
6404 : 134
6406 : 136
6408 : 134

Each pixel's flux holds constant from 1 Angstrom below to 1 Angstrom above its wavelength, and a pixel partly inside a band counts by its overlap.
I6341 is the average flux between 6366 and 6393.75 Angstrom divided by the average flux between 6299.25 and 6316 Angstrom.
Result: 0.99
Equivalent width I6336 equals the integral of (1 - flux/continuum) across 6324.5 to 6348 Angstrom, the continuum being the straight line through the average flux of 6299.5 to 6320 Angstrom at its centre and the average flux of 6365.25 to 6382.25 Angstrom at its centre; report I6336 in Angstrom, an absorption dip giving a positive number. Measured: -0.59 Angstrom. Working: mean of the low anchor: 144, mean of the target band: 146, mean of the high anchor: 141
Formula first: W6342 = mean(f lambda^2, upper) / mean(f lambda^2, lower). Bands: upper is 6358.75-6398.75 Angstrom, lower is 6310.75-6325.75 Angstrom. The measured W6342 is 1.02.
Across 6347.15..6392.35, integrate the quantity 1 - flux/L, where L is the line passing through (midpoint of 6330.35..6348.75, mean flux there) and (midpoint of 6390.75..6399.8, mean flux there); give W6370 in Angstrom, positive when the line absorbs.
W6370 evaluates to 0.9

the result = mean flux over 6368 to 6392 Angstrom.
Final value 143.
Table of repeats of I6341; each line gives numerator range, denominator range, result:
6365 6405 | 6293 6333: 0.99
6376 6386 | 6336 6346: 0.96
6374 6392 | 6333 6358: 0.98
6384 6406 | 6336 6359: 0.97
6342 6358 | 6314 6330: 1.01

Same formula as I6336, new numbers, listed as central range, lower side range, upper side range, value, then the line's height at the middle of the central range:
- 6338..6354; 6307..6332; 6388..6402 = -0.3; 142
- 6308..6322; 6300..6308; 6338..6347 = 0.4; 147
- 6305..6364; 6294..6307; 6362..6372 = -0.8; 142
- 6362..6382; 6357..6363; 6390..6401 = 0.3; 143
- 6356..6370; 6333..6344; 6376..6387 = 0.4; 146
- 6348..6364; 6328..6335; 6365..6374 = 0.0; 143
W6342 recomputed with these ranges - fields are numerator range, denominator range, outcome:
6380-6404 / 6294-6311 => 1.01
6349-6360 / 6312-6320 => 1.02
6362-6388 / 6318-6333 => 1.00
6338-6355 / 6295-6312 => 1.02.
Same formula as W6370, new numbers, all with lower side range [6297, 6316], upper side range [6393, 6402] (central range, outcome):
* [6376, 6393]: -0.3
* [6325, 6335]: -0.1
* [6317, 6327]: 0.1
